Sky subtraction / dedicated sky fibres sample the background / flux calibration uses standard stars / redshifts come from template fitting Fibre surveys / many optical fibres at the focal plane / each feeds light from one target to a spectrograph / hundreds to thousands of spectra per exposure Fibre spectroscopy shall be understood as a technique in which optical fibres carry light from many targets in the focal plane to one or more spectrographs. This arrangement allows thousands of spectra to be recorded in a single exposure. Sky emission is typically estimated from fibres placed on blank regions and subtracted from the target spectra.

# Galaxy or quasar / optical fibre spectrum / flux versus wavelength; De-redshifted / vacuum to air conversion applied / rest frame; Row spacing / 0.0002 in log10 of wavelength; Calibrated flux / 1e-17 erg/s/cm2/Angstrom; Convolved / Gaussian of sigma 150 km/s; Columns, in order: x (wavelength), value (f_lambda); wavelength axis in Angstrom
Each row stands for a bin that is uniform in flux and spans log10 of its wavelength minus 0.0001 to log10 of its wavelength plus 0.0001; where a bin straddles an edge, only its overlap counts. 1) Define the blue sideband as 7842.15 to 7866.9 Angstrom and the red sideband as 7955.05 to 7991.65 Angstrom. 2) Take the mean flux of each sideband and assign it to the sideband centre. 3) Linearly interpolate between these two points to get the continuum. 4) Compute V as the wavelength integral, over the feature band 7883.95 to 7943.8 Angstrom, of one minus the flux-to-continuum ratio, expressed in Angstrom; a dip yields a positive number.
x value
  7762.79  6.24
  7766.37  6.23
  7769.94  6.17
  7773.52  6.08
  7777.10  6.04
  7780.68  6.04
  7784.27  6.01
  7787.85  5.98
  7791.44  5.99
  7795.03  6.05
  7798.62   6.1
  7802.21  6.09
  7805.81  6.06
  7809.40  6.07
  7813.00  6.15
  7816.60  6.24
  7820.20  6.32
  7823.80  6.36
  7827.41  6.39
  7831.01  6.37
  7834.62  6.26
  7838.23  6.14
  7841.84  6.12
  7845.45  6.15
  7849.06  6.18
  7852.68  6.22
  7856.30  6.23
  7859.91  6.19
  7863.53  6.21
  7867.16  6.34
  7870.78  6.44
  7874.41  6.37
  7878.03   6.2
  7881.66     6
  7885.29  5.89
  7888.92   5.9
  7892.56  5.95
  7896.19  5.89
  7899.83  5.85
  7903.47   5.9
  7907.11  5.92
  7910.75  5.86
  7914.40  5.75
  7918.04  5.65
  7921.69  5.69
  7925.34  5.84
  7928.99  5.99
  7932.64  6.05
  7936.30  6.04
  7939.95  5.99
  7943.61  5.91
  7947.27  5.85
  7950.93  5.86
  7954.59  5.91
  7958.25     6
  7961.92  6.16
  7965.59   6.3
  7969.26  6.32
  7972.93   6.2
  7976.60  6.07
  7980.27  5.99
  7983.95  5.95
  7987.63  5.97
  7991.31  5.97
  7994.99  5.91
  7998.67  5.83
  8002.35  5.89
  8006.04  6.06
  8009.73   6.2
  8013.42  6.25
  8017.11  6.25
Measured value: 2.5 Angstrom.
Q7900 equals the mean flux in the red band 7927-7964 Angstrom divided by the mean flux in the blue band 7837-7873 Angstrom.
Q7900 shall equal 1.0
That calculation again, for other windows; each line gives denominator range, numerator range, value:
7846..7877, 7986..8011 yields 0.95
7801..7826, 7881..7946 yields 0.95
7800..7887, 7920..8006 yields 0.96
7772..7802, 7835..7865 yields 1.02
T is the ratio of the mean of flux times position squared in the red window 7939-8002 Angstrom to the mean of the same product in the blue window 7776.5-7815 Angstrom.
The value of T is 1.04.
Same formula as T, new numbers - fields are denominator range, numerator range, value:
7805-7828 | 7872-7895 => 0.99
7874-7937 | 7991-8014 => 1.04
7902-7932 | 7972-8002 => 1.04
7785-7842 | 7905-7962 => 0.99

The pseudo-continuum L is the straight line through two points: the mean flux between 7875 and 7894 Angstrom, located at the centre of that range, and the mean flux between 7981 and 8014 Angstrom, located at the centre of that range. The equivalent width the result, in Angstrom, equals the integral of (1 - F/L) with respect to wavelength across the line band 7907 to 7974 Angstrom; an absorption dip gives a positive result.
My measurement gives 0.5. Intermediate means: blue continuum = 6.01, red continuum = 5.99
